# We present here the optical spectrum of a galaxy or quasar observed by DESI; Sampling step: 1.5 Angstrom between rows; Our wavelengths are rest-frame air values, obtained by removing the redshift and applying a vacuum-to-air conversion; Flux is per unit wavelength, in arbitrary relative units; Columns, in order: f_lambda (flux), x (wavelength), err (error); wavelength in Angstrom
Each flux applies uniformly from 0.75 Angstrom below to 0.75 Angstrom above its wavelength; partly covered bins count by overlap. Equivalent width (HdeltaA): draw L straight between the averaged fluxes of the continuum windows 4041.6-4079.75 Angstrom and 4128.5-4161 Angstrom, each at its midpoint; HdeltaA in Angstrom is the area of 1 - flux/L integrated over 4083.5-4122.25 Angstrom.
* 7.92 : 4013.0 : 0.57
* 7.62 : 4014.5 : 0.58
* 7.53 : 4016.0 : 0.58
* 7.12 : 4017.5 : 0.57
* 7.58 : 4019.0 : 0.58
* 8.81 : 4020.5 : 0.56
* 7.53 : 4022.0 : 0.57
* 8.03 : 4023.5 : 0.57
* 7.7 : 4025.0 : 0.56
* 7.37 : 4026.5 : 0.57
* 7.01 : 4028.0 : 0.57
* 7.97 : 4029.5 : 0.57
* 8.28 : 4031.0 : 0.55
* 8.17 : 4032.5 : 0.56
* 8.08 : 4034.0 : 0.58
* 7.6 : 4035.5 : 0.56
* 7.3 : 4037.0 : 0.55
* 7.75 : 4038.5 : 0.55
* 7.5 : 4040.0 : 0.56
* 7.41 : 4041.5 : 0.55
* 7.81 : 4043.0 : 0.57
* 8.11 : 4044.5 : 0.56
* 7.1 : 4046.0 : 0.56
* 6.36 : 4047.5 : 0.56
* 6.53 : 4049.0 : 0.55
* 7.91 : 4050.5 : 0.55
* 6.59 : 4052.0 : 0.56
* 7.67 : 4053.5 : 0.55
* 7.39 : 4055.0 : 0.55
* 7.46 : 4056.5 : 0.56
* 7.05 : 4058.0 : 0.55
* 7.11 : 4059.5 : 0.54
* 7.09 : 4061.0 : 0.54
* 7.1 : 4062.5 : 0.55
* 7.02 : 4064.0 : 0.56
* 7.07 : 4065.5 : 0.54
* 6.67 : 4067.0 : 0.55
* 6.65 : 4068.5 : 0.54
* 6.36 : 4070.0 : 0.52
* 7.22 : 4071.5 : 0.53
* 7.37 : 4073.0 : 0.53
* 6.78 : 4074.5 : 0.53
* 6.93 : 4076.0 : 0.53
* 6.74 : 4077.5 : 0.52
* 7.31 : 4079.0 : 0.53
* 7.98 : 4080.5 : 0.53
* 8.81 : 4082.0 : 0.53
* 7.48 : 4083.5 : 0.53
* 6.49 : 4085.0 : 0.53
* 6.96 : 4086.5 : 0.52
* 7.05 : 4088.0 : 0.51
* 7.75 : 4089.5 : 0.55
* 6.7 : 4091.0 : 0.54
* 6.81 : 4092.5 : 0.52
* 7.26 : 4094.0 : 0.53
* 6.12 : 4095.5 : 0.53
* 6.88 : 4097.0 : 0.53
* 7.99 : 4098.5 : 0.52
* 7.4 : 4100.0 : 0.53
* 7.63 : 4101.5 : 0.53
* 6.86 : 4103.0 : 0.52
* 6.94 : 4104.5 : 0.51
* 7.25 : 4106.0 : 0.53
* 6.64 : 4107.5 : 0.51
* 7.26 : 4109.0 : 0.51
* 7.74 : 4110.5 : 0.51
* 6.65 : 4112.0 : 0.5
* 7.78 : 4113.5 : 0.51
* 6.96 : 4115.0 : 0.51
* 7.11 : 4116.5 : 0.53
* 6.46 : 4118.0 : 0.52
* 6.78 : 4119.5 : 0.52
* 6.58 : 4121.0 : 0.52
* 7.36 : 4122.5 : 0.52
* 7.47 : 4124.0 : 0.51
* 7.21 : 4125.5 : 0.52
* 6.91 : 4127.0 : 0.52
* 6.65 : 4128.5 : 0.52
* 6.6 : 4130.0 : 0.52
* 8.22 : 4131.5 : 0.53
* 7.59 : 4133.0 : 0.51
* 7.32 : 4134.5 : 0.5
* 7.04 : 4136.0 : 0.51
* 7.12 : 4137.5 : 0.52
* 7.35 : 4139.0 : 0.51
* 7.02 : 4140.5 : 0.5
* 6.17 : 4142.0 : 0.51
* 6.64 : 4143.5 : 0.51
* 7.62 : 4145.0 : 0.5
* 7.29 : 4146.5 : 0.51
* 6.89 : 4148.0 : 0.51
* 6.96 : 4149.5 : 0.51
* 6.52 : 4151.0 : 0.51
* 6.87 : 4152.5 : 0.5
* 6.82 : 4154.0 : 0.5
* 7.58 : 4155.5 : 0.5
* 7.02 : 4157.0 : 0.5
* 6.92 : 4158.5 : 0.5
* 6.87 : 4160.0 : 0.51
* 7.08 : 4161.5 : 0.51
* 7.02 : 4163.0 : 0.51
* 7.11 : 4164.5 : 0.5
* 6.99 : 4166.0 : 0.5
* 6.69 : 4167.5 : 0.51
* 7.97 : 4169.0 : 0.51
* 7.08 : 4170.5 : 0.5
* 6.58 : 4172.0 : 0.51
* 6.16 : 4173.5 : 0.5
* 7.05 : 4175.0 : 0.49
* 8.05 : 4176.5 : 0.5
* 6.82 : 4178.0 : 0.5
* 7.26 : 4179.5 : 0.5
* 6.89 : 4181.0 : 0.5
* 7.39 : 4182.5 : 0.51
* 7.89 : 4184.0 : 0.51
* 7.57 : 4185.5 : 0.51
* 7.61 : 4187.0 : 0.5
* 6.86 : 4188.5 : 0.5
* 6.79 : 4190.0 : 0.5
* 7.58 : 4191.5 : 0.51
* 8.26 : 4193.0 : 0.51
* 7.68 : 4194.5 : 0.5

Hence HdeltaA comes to 0.14 Angstrom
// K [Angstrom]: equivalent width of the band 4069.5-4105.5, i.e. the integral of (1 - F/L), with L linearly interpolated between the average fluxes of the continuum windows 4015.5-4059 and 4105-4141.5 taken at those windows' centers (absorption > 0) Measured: 0.6 Angstrom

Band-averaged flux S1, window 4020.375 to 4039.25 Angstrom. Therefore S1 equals 7.78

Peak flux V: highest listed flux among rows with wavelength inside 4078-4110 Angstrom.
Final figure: 8.81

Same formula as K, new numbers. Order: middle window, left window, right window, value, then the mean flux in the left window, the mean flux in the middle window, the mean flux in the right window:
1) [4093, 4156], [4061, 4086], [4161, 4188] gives 0.60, 7.12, 7.08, 7.18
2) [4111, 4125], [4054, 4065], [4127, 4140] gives 0.34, 7.18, 7.03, 7.21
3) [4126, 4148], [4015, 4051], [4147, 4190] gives 0.31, 7.6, 7.1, 7.09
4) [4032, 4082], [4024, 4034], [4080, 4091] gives 2.27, 7.78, 7.27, 7.44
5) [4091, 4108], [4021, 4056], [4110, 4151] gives 0.40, 7.54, 7.06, 7.08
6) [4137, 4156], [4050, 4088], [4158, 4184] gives 0.32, 7.16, 6.98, 7.08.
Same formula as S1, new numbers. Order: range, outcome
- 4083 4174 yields 7.05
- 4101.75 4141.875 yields 7.1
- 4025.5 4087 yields 7.31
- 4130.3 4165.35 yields 7.08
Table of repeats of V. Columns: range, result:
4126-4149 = 8.22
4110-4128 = 7.78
